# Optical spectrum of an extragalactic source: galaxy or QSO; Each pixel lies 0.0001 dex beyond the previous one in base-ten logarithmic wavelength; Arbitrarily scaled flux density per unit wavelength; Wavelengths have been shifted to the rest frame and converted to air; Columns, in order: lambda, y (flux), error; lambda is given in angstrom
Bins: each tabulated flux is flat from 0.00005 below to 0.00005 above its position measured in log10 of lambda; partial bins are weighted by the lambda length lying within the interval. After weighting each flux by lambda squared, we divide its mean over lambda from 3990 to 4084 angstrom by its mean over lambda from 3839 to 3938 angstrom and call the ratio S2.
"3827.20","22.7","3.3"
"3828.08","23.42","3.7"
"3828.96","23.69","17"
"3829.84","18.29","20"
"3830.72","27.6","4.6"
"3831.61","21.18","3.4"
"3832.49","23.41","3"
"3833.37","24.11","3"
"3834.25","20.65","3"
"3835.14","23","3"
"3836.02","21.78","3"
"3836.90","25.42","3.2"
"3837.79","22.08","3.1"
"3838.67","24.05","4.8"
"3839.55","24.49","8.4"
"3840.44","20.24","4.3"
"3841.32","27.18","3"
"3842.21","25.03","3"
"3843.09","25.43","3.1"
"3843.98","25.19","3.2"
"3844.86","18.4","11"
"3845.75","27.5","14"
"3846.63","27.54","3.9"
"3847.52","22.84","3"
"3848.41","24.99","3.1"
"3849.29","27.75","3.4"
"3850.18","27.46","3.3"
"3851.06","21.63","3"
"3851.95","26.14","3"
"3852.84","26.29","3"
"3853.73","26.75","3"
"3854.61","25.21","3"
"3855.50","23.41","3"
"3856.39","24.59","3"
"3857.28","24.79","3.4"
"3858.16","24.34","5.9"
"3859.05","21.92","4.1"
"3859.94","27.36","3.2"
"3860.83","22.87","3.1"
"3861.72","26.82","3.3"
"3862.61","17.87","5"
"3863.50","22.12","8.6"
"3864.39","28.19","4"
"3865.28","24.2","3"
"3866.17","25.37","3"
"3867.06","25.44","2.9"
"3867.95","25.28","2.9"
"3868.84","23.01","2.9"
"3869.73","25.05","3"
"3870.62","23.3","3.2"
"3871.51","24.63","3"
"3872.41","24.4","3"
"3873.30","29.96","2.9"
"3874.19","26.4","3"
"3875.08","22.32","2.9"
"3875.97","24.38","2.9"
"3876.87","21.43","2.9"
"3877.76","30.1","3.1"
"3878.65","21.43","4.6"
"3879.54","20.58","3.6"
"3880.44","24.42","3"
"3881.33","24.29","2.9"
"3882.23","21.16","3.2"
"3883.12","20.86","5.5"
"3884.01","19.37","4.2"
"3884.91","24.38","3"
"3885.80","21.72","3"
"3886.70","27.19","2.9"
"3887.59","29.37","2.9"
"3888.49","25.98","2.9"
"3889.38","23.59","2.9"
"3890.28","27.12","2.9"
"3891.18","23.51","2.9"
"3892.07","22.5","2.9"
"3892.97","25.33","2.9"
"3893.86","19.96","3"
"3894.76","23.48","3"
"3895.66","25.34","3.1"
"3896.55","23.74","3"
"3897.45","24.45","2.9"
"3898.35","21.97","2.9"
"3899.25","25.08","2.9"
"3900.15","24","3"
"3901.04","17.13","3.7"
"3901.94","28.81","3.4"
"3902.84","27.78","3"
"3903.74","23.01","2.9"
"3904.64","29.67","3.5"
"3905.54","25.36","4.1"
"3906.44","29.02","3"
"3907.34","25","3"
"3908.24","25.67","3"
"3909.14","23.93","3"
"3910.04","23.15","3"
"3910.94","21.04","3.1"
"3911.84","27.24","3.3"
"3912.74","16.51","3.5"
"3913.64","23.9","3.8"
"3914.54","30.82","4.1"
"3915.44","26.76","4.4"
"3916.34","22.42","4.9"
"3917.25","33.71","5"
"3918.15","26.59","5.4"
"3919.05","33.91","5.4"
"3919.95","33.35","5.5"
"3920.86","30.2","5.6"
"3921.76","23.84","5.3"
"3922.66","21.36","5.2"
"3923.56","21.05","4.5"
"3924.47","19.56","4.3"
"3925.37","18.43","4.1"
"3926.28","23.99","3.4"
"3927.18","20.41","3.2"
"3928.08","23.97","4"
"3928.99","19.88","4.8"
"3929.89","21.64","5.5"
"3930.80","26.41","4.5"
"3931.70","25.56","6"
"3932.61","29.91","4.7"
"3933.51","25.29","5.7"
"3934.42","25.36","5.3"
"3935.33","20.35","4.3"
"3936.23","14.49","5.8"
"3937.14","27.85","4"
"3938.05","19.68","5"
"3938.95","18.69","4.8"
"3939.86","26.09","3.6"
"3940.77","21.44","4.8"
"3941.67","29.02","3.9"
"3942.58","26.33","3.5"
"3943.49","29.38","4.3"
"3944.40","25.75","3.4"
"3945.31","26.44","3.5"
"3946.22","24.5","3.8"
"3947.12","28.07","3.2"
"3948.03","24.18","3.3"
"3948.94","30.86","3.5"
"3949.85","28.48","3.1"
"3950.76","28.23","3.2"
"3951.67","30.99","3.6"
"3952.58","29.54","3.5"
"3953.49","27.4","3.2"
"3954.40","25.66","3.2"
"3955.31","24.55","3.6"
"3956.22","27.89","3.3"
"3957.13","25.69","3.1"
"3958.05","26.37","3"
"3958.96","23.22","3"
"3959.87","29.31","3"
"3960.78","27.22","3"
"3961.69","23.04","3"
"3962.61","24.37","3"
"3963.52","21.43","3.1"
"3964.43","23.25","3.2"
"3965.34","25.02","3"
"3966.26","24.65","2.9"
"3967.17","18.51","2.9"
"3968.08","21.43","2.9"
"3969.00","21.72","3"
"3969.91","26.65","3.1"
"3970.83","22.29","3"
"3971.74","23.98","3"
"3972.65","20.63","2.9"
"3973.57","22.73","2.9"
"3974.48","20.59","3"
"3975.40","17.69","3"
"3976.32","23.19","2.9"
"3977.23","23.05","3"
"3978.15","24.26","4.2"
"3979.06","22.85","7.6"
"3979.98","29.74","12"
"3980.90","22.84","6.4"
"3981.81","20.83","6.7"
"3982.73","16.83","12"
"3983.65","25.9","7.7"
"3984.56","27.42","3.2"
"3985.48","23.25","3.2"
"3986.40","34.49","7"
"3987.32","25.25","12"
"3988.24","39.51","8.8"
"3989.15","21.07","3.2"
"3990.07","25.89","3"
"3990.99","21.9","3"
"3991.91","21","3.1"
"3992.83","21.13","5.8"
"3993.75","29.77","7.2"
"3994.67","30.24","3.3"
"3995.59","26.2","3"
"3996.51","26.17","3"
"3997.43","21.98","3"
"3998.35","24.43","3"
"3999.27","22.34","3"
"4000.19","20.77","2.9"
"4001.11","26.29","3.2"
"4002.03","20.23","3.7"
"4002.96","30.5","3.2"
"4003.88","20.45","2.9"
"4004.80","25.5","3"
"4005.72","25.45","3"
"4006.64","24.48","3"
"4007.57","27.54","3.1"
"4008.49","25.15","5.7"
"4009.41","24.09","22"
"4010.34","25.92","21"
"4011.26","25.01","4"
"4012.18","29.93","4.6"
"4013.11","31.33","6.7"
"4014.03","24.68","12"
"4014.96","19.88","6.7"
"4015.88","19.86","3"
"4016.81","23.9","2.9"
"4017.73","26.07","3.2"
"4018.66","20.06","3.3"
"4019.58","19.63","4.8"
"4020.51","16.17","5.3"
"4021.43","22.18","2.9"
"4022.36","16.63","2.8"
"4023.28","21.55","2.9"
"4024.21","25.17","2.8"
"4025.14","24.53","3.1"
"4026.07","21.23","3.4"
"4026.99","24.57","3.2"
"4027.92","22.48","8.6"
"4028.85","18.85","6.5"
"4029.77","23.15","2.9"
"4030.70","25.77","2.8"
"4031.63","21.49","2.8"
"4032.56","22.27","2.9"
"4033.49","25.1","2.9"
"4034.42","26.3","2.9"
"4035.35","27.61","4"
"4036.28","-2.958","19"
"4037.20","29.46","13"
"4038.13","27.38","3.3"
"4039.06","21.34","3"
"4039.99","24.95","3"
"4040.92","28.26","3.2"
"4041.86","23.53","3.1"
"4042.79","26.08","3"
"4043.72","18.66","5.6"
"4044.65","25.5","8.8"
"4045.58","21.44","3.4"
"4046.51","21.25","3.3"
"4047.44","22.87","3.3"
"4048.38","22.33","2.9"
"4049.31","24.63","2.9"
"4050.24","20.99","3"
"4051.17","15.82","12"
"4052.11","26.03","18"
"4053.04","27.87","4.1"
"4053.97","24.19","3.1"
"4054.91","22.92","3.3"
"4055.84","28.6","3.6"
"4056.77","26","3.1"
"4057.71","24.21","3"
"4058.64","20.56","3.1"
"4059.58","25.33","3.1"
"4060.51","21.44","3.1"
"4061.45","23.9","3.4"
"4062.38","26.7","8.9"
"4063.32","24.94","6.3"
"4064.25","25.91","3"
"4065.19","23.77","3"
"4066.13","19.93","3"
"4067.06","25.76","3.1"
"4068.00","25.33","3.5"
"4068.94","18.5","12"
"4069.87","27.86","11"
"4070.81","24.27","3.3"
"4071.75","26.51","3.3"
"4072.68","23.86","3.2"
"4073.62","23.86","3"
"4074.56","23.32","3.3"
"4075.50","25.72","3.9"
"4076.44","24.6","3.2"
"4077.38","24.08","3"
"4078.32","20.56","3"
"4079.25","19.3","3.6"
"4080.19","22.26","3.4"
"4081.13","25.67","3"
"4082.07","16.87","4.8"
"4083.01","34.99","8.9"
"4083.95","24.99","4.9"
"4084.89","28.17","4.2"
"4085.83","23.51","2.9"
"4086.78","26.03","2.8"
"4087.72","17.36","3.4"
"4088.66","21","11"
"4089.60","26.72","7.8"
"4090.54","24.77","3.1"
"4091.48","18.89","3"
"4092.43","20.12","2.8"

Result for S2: 1.0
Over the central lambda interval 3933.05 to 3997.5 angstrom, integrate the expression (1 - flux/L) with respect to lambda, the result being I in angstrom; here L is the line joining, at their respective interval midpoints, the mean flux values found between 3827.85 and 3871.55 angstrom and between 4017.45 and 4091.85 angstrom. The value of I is -3.2 angstrom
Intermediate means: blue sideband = 24.2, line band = 24.8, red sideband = 23.2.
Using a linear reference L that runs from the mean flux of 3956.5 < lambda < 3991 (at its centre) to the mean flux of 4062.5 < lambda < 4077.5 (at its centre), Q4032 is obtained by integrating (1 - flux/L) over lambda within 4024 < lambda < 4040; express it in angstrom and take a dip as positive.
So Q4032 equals 1.10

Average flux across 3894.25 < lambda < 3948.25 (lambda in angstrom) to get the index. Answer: 24.7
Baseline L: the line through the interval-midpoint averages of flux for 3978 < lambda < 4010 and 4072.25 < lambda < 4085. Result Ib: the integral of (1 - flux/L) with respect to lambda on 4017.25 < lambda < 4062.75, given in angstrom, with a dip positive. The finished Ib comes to 3.0 angstrom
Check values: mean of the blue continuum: 25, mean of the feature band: 22.9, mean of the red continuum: 24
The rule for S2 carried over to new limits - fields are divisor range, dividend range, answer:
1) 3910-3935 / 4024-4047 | 0.98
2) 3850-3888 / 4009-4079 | 1.05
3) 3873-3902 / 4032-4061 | 1.05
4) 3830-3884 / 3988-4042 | 1.06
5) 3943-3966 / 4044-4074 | 0.95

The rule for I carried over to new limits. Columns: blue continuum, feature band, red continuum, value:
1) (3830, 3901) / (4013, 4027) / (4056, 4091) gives 1.2 angstrom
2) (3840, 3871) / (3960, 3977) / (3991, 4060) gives 0.8 angstrom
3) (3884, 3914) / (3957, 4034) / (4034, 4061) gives -1.0 angstrom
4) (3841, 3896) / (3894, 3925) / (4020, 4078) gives -1.3 angstrom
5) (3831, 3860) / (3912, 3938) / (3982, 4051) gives -0.5 angstrom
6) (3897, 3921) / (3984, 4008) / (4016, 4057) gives -1.8 angstrom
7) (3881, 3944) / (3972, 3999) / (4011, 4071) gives -0.9 angstrom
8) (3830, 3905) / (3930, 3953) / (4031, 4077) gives -1.6 angstrom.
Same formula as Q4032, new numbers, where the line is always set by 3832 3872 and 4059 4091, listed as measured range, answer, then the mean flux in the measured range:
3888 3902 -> 0.3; 23.7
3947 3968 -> -1.5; 25.9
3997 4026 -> 0.7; 23.6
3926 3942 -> 0.6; 23.3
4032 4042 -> 0.5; 23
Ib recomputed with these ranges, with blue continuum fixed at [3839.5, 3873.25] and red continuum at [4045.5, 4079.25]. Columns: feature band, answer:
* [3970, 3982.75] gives 0.8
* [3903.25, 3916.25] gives -0.3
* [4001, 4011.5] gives -0.4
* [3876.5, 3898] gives 0.6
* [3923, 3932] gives 0.9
